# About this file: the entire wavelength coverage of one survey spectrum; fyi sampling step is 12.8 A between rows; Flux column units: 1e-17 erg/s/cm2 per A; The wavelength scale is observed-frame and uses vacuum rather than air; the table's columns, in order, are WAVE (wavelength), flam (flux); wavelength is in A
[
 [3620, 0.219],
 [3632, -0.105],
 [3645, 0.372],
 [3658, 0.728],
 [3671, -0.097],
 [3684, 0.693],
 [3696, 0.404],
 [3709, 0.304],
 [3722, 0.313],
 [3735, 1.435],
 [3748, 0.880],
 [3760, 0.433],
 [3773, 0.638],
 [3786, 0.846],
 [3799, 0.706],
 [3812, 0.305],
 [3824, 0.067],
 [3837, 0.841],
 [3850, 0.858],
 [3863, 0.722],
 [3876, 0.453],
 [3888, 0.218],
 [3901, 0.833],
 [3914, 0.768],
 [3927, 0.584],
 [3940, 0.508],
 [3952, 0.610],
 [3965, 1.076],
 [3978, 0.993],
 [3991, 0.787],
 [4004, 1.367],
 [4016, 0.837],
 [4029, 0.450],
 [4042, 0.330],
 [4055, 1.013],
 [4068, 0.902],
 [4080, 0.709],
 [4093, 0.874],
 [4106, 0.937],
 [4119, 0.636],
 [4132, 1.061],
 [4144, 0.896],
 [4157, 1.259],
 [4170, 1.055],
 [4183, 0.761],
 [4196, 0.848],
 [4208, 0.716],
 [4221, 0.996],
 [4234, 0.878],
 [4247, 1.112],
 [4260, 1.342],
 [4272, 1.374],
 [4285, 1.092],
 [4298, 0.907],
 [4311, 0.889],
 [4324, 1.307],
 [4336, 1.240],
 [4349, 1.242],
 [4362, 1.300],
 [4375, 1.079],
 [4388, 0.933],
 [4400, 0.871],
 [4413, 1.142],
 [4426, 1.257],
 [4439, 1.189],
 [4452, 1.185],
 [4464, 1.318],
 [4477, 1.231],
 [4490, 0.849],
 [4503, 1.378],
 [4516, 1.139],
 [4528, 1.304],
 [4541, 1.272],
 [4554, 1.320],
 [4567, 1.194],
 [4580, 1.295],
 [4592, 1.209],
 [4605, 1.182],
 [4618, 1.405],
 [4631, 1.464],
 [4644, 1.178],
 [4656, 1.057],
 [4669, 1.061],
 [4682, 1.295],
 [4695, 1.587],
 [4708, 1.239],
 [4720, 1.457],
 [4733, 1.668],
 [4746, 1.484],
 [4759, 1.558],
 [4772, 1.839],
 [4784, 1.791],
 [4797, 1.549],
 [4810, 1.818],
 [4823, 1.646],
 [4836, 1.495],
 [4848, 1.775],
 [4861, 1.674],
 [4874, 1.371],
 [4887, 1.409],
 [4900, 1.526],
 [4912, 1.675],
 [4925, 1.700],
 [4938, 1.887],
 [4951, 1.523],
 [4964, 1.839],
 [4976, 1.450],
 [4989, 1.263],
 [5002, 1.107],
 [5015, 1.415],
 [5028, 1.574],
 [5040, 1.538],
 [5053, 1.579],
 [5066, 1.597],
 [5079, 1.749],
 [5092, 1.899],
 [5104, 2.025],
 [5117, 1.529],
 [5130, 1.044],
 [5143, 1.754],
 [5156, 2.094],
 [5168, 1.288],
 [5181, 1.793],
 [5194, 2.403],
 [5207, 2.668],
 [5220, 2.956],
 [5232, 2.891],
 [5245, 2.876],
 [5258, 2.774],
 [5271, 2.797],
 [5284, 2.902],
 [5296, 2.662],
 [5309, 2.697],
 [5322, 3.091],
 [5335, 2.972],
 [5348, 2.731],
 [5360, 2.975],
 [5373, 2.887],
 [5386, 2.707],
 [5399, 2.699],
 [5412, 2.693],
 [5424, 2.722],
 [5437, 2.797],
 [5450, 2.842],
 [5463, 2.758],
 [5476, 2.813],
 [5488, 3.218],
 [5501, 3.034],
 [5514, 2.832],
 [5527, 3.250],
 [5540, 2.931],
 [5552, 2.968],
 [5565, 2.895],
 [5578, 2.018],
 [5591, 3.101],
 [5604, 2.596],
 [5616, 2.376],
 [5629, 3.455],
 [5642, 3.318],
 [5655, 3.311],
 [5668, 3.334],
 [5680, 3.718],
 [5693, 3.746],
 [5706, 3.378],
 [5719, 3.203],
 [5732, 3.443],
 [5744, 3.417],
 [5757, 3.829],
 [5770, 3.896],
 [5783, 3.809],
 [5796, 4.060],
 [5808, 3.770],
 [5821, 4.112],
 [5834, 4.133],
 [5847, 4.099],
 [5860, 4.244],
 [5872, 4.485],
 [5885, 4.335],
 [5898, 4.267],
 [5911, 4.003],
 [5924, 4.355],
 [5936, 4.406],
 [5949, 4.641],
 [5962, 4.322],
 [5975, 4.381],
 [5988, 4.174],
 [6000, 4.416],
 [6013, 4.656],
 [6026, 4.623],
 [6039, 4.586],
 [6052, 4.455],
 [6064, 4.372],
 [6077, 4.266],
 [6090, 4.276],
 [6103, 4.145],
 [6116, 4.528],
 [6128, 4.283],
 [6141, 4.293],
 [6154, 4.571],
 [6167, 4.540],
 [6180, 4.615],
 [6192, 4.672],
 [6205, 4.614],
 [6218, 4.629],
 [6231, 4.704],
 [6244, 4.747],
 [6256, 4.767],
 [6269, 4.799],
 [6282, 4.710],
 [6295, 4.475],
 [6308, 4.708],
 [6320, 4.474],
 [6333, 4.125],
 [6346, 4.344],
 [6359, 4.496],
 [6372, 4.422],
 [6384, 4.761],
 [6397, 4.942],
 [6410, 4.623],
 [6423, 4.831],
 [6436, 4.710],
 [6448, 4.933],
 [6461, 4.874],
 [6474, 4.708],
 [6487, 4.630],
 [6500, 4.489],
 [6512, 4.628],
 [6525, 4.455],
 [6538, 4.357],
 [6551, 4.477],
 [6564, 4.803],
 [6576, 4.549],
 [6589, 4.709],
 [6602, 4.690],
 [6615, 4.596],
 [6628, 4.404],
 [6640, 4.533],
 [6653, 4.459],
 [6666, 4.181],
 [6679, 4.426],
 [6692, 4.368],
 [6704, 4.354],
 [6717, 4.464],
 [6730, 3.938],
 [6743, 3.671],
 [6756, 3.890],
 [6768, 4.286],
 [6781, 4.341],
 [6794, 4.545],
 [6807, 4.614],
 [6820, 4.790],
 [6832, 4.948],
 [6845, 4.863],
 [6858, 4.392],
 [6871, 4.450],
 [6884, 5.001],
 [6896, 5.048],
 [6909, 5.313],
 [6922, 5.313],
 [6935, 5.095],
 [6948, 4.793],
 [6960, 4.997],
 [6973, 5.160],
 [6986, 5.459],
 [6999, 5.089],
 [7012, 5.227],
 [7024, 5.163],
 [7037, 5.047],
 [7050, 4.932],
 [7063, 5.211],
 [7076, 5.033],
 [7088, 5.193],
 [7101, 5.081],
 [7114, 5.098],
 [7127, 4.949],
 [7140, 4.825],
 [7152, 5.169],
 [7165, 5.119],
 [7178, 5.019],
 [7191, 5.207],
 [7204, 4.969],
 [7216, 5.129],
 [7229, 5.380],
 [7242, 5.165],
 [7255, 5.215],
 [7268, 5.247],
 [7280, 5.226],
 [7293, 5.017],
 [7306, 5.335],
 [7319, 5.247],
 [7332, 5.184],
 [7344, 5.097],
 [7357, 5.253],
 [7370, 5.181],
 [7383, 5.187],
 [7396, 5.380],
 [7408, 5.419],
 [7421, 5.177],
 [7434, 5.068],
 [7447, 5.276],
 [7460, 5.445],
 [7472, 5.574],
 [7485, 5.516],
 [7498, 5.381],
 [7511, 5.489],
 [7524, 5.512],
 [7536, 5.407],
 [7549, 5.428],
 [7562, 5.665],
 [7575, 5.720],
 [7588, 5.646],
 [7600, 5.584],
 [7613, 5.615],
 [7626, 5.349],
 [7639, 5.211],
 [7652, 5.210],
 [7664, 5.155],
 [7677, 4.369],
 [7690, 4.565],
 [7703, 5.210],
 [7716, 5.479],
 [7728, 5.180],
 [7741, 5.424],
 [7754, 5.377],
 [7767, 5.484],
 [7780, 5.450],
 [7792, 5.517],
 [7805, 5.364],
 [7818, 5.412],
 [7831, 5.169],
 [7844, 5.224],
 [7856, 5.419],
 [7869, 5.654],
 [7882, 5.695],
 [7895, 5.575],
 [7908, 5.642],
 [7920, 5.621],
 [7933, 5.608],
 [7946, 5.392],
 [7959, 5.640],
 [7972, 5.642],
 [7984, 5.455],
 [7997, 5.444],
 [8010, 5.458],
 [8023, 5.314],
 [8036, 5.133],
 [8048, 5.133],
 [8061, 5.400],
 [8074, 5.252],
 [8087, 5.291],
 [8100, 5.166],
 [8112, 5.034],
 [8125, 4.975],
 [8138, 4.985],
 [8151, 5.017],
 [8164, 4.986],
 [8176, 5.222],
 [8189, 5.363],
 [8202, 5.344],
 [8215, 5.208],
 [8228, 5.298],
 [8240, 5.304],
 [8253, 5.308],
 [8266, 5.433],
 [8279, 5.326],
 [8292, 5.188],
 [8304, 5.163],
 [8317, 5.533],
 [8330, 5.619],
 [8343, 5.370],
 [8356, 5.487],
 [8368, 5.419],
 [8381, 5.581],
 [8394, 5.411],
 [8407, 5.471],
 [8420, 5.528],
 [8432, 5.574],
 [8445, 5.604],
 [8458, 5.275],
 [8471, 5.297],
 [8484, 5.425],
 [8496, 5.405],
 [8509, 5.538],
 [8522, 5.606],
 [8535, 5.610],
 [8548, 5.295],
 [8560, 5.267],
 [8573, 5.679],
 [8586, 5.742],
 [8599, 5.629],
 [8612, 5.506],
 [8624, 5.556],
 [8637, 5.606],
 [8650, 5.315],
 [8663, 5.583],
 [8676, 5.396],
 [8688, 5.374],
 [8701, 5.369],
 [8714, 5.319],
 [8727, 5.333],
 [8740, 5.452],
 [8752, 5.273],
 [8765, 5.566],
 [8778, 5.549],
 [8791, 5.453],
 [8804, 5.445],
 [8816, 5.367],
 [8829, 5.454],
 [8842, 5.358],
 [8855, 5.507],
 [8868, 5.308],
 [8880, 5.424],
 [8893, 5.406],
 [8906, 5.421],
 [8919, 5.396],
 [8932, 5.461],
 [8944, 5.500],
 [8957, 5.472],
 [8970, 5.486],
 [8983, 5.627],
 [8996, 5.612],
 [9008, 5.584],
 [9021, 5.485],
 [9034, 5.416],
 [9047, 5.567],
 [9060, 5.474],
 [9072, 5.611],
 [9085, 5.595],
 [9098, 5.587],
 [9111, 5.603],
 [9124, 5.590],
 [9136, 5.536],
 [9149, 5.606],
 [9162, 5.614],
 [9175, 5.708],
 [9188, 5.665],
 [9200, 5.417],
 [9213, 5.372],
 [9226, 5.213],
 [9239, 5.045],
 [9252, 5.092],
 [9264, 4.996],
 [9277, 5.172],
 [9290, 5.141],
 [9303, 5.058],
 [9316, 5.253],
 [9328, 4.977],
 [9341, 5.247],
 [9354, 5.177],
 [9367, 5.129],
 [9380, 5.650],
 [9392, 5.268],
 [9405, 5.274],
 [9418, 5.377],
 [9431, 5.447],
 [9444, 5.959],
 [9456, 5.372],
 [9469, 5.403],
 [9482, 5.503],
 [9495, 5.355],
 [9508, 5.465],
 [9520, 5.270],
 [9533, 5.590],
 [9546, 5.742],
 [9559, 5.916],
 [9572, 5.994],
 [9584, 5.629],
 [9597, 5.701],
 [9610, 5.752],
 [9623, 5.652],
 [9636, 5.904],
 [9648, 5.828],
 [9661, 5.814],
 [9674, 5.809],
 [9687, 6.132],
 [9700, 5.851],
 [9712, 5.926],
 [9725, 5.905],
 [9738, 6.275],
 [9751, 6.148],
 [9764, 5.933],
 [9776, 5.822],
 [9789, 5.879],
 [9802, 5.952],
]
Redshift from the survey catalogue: 0.30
